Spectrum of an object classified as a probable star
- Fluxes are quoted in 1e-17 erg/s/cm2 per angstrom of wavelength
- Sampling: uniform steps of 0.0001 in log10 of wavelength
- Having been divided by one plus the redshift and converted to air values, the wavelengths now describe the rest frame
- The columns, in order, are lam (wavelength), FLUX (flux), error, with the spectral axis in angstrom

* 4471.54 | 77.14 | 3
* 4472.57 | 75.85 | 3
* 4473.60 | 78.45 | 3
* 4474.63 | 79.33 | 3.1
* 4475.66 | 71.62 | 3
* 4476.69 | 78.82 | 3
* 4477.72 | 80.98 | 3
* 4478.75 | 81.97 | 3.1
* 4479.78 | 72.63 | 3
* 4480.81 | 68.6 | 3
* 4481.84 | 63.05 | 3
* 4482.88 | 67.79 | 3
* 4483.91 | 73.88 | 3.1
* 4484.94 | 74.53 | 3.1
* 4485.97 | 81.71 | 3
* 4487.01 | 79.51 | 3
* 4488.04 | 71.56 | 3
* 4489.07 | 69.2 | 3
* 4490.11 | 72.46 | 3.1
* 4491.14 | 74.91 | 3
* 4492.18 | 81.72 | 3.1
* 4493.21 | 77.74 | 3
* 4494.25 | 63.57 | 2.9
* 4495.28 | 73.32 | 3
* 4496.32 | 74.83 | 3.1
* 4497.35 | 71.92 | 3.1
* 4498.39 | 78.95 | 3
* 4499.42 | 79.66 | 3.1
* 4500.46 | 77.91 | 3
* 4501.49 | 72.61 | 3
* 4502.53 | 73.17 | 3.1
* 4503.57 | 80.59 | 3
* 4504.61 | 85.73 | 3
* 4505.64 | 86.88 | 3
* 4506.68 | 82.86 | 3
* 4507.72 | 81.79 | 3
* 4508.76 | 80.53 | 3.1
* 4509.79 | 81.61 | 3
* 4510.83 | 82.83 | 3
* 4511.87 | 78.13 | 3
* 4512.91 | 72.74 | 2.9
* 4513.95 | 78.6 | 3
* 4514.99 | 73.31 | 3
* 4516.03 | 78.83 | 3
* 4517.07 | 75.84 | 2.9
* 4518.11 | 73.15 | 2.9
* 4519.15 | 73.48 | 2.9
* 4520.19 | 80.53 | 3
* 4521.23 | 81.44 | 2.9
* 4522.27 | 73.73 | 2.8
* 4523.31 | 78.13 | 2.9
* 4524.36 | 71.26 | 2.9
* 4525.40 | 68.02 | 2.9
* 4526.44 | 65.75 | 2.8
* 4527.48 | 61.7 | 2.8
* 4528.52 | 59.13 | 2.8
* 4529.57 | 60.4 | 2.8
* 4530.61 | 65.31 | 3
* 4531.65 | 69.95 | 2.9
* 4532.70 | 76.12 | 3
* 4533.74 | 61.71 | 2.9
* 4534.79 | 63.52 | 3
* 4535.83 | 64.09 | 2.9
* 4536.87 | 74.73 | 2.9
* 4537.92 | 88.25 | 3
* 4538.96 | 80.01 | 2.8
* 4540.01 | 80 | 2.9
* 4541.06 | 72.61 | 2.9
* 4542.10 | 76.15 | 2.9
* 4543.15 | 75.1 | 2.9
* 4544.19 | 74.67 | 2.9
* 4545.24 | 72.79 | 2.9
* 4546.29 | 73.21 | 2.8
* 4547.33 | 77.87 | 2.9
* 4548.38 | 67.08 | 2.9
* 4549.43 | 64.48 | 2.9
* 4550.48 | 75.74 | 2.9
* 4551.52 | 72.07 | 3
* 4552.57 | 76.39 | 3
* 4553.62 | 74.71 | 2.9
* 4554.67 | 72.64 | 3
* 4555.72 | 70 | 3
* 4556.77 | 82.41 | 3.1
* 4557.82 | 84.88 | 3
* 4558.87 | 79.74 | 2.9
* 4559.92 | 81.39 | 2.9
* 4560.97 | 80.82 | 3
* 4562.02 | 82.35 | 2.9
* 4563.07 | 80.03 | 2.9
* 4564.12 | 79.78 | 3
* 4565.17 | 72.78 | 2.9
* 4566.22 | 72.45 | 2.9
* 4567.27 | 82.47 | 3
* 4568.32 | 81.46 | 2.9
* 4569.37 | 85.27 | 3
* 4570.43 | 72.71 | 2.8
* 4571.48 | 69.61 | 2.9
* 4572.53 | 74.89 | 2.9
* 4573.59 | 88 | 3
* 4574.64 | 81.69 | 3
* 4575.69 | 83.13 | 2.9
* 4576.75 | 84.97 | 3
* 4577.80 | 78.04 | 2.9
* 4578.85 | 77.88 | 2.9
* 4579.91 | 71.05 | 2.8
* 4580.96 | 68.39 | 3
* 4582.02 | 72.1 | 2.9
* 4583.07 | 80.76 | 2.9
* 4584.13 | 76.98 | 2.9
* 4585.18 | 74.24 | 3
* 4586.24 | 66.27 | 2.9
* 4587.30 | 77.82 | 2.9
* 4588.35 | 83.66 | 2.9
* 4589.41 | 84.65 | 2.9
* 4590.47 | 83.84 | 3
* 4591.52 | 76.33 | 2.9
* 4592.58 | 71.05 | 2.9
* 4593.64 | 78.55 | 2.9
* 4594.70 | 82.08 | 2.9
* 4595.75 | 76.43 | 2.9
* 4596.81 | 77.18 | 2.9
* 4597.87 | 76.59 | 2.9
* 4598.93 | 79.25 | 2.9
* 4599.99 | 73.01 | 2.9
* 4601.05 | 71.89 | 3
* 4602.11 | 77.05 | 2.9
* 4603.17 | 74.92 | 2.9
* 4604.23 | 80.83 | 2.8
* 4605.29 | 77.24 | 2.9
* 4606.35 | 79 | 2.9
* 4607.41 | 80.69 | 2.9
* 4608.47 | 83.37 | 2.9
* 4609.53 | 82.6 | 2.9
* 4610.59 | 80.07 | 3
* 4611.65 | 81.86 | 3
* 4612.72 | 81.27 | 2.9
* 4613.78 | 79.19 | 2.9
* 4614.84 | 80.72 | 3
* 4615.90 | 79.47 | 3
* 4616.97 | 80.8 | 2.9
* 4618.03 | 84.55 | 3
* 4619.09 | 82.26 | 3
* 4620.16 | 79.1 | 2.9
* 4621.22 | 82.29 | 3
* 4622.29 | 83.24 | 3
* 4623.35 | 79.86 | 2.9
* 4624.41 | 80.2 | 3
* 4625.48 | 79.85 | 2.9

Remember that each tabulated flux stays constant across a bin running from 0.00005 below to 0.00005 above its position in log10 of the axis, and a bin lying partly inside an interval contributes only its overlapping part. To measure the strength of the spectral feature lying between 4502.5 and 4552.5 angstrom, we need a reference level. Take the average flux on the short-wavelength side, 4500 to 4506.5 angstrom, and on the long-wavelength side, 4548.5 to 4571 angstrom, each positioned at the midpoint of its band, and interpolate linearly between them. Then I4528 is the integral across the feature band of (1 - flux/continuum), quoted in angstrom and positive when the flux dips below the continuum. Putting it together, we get 2.7 angstrom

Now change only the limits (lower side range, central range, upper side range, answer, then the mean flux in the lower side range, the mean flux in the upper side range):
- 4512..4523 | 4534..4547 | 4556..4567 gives 0.6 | 76.3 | 79.5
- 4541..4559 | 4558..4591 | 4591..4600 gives -1.1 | 74.5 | 76.9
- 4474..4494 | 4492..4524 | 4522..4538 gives -2.8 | 74.7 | 68.2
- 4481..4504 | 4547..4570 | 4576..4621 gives -0.1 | 74.2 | 78.3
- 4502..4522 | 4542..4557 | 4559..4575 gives 1.1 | 79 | 79.1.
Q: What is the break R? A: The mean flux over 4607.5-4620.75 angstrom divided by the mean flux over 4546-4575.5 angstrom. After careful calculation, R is 1.05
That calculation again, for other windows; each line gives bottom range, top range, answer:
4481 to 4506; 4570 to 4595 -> 1.03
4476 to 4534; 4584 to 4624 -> 1.06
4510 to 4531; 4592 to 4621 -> 1.08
